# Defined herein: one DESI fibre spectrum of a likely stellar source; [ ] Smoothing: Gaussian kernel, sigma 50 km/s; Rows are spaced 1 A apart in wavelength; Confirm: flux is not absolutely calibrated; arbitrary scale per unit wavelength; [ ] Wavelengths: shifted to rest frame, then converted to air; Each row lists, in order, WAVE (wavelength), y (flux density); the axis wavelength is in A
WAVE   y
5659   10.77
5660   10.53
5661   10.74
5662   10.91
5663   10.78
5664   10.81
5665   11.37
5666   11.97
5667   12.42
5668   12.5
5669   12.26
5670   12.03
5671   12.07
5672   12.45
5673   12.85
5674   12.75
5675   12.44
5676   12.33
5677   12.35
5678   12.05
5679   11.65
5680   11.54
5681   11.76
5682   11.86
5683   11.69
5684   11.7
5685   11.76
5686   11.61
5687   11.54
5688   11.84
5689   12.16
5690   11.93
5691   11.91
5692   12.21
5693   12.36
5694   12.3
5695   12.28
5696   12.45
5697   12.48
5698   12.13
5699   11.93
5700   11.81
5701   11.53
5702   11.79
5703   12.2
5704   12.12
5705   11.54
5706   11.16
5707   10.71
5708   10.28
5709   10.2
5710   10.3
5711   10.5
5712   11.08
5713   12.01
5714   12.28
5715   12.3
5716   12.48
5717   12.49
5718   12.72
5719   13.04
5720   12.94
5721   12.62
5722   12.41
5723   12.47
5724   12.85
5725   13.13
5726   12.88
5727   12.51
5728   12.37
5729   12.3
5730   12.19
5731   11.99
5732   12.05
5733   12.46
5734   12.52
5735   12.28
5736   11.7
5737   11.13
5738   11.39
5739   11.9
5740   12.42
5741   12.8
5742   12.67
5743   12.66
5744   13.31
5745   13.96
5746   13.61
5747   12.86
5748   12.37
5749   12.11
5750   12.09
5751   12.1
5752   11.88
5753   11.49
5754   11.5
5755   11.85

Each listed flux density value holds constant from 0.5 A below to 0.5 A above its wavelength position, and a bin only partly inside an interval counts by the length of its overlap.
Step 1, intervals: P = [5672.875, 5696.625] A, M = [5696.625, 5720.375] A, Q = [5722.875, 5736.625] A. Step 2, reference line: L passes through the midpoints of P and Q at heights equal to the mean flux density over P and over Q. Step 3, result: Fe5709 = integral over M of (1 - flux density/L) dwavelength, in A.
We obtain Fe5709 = 0.9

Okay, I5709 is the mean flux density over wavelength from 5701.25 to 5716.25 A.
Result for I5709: 11.4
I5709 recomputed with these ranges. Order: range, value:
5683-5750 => 12.1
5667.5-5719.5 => 11.9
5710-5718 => 11.8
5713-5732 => 12.5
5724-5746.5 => 12.5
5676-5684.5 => 11.9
